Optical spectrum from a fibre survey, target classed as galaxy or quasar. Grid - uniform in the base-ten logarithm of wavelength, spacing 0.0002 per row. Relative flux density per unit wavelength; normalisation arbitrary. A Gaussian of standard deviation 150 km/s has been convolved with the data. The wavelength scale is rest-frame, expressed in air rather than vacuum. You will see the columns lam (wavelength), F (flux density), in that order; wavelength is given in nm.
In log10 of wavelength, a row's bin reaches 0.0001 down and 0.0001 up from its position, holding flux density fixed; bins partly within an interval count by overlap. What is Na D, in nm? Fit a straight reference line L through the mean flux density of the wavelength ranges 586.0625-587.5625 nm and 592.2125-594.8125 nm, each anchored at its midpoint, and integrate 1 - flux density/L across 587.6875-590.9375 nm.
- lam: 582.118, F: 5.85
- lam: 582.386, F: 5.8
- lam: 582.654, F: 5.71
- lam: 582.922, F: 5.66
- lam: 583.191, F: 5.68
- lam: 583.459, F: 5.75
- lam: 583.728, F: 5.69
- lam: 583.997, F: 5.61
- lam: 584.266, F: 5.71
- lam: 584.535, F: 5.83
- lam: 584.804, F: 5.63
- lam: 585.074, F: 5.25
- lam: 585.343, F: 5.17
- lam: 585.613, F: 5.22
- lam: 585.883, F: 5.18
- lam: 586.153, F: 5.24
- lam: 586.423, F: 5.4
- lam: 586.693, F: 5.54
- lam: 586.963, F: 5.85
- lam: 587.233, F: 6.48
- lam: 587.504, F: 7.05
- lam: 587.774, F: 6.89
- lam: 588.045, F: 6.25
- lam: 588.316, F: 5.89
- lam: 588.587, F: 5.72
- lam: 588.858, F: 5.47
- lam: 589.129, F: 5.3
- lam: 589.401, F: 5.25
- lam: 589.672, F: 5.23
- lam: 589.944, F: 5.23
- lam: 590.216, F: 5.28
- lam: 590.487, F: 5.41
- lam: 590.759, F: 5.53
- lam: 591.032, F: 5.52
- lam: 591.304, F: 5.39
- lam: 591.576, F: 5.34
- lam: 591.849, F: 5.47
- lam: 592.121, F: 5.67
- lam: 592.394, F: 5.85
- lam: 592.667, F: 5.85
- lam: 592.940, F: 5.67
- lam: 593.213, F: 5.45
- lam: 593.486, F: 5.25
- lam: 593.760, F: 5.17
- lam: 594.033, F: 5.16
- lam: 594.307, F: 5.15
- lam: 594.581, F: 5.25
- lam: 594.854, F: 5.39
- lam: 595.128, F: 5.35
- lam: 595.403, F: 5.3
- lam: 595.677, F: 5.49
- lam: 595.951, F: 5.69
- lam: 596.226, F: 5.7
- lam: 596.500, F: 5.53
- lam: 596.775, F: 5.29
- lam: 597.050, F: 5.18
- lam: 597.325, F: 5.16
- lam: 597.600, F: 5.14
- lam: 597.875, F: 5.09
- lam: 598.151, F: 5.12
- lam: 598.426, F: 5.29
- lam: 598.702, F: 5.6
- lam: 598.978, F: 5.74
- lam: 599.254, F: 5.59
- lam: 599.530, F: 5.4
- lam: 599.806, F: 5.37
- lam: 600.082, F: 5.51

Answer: 0.07 nm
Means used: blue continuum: 5.89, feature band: 5.6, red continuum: 5.43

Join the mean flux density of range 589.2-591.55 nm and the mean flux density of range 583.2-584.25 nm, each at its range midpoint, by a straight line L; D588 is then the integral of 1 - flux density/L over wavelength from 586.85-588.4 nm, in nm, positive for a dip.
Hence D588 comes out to -0.26 nm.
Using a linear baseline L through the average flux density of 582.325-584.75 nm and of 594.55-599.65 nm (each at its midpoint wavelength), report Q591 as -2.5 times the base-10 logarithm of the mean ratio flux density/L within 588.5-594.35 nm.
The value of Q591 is 0.02 mag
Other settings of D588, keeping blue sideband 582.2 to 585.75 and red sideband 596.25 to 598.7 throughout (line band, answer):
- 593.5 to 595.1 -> 0.033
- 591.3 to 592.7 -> -0.050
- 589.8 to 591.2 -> 0.011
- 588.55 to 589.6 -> 0.015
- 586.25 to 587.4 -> -0.064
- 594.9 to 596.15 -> -0.035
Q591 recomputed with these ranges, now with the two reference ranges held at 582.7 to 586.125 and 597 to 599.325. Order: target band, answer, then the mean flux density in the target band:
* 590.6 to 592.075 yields -0.008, 5.46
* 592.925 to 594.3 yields 0.020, 5.29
